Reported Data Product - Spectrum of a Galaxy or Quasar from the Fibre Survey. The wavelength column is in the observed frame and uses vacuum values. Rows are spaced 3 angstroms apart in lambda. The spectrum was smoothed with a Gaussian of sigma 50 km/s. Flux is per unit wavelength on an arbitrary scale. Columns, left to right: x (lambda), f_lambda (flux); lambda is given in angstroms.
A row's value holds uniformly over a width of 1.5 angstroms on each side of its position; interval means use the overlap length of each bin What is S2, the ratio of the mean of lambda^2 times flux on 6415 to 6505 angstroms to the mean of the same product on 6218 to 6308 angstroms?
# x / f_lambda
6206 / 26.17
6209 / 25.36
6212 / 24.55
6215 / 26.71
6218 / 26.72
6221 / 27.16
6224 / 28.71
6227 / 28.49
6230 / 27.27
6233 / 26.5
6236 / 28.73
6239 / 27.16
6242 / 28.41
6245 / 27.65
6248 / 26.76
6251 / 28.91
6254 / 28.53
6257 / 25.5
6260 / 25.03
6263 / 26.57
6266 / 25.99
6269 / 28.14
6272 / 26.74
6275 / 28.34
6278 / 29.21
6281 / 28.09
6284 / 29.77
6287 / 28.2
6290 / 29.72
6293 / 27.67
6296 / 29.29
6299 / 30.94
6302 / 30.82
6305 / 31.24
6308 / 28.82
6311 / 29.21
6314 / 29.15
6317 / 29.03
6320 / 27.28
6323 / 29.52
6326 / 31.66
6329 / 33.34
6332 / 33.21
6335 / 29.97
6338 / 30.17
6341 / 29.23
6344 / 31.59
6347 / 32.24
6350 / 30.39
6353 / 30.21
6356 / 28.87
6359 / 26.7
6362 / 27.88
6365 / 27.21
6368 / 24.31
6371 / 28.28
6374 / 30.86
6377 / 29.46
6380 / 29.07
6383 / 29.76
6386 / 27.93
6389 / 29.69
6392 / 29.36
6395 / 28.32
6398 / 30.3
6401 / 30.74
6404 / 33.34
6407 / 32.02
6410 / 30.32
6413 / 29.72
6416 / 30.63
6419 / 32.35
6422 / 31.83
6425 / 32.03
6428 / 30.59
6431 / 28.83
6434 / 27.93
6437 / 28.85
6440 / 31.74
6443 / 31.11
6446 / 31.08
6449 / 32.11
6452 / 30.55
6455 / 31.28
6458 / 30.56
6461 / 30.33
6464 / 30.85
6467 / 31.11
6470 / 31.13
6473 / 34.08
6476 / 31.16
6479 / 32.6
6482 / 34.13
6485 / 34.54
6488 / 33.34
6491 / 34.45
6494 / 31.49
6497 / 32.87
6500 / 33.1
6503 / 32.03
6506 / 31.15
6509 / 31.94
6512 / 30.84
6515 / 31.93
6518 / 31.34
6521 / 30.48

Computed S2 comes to 1.2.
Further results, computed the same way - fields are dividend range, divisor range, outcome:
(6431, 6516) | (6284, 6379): 1.12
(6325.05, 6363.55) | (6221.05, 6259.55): 1.14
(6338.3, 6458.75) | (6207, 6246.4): 1.17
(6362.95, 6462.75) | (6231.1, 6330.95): 1.10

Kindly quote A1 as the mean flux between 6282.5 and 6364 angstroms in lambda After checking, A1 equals 29.8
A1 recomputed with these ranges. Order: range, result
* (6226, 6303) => 28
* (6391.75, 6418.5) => 30.7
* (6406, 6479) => 31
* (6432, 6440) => 29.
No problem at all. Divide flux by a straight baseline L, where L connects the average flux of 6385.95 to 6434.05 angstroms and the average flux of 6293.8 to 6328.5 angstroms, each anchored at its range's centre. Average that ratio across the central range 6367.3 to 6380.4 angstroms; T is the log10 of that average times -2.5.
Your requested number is 0.06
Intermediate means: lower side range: 29.8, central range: 28.6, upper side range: 30.5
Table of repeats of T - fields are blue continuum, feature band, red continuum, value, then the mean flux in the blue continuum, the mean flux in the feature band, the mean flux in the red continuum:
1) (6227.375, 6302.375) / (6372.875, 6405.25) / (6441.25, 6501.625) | 0.02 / 28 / 29.9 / 32.1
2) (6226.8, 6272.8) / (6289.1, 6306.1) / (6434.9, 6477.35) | -0.07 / 27.2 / 29.9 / 31.1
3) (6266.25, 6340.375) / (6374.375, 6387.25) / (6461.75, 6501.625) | 0.06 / 29.5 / 29.2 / 32.6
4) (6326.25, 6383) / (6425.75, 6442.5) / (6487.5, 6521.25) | 0.04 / 29.7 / 29.8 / 32.1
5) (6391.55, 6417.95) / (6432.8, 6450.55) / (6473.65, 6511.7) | 0.03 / 30.6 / 30.5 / 32.7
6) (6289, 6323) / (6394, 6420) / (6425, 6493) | 0.00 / 29.4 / 30.9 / 31.5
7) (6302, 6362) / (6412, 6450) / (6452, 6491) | 0.03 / 30.1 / 30.7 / 32.1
